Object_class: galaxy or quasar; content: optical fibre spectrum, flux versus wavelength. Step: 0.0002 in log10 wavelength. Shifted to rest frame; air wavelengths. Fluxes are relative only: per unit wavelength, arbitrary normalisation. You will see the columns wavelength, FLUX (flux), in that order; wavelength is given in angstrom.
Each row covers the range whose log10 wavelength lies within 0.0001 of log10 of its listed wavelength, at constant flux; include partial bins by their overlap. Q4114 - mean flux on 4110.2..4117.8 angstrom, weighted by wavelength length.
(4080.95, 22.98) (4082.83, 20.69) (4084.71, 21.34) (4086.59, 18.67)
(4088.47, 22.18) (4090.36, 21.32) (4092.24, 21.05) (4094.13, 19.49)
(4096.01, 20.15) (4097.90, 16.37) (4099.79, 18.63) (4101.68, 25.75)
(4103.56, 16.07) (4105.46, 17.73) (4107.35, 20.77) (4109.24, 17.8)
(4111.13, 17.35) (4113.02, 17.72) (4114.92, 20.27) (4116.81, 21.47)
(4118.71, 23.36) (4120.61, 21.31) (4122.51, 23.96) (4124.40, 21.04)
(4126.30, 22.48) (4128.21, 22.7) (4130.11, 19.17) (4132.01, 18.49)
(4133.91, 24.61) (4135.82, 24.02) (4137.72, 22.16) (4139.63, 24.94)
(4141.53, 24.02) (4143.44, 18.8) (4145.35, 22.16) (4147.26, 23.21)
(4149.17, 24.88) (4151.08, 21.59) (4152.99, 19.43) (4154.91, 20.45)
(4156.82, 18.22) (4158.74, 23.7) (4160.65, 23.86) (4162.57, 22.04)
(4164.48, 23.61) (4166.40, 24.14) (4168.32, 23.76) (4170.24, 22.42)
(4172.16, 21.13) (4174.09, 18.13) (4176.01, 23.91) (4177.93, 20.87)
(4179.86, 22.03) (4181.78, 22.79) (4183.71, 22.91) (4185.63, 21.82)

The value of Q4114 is 19.2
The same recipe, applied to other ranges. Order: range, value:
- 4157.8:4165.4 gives 23.3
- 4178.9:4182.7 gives 22.4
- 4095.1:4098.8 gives 18.2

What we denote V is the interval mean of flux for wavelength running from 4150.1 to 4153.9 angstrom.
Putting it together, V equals 20.6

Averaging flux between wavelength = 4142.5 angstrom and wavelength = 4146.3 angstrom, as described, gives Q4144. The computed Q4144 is 20.5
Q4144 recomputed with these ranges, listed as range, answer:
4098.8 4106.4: 19.5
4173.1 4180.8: 21.2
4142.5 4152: 22.1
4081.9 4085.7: 21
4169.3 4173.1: 21.8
